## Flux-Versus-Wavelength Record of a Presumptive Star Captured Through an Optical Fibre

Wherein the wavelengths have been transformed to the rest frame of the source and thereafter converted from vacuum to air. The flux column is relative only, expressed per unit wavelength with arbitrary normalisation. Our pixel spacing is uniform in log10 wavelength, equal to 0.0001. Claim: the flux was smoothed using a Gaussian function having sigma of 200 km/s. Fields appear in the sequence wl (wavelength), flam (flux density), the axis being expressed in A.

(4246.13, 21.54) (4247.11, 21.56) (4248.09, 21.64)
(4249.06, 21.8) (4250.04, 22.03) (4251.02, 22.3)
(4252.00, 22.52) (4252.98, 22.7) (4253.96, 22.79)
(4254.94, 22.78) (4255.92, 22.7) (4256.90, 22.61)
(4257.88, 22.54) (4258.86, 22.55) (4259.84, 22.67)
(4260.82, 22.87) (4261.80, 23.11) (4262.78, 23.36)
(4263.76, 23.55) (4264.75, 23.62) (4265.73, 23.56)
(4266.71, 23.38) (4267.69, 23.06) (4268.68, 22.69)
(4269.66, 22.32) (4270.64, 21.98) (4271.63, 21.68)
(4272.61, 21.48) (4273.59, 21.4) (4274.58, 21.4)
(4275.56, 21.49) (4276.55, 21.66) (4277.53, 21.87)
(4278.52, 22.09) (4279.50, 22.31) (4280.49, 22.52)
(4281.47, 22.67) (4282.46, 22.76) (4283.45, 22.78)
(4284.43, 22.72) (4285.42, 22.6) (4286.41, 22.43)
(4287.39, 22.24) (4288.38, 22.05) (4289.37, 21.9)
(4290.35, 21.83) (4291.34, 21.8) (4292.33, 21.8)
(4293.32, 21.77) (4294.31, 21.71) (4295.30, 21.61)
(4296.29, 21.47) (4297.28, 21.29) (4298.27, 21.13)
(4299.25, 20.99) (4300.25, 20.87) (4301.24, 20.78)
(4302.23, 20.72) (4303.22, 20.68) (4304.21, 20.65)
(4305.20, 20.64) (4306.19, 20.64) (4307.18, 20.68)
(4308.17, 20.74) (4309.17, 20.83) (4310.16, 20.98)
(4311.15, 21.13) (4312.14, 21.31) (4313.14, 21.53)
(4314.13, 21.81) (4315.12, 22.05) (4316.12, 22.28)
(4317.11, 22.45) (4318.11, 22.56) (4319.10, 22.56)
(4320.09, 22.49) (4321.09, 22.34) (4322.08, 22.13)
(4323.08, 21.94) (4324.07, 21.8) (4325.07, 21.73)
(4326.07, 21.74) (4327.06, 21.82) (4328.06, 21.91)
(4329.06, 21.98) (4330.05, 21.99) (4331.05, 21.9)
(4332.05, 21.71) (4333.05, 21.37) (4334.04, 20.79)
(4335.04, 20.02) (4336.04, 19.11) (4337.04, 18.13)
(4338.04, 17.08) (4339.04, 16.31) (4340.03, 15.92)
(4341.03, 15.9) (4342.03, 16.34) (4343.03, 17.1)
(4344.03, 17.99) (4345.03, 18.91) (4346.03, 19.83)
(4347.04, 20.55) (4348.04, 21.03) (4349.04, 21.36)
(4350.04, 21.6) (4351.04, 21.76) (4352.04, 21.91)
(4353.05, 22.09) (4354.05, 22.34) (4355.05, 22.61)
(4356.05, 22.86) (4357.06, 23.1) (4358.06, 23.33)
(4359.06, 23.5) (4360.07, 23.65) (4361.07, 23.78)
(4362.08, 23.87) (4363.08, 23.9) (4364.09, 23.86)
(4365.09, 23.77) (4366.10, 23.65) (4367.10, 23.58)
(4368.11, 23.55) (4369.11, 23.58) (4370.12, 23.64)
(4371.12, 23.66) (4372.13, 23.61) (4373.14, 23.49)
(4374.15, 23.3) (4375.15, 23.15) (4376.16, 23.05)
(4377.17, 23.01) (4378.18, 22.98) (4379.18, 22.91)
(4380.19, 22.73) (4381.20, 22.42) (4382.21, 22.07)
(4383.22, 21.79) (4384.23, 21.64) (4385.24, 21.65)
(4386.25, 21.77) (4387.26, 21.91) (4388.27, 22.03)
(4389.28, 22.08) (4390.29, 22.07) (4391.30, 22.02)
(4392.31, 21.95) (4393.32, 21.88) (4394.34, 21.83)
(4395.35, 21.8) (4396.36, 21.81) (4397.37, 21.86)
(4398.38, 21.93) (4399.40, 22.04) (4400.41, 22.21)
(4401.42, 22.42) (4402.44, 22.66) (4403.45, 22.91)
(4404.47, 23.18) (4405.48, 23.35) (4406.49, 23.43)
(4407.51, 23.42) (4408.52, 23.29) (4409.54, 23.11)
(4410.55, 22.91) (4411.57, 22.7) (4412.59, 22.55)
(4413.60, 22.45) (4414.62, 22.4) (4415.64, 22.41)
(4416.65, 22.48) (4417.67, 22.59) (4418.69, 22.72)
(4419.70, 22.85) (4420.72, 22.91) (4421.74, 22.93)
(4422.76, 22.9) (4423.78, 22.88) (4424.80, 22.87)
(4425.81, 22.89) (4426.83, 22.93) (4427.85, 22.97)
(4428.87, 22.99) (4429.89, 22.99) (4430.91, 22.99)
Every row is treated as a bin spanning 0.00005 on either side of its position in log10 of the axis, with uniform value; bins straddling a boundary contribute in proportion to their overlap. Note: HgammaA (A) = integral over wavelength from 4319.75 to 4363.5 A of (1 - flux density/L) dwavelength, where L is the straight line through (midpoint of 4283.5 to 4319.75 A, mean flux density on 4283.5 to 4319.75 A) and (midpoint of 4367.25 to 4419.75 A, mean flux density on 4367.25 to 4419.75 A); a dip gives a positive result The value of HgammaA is 2.1 A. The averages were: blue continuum 21.6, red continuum 22.6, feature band 21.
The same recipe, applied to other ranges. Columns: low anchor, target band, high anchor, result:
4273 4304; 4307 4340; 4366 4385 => 1.7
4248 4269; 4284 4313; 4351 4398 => 1.8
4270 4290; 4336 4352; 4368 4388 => 2.7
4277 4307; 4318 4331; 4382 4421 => -0.1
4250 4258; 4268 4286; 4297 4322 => -0.1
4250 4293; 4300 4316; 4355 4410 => 1.1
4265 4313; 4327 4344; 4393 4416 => 2.1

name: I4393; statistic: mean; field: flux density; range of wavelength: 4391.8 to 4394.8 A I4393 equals 21.8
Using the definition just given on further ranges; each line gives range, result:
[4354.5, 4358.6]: 23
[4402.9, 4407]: 23.2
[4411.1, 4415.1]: 22.5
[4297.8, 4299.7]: 21.2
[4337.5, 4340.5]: 16.5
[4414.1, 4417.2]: 22.4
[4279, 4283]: 22.6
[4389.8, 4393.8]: 22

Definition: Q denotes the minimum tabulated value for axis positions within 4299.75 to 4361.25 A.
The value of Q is 15.9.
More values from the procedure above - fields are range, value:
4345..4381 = 18.91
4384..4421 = 21.64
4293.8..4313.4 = 20.64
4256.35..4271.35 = 21.98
